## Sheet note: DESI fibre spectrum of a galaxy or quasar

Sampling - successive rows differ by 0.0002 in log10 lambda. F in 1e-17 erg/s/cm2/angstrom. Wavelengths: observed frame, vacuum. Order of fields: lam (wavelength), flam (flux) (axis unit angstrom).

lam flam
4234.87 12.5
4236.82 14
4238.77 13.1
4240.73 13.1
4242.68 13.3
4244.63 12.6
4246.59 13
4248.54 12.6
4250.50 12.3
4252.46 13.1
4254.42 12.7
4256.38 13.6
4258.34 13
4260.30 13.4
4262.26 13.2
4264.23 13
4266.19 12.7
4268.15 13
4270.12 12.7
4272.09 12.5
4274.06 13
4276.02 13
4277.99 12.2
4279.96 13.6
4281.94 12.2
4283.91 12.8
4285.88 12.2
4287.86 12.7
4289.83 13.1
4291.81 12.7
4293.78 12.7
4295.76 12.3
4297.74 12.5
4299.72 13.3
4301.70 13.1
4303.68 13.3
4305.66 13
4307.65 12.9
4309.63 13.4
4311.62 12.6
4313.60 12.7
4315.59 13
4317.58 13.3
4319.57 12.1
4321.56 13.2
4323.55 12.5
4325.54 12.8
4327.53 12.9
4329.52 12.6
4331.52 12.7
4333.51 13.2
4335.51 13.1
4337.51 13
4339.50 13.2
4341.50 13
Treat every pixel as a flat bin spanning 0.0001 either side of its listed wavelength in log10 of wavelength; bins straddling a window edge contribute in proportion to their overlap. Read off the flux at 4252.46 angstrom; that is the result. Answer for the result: 13.1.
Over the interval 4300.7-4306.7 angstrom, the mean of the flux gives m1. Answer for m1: 13.1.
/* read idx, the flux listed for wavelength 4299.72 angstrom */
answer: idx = 13.3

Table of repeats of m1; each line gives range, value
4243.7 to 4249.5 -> 12.7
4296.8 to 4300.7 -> 12.9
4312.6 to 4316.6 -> 12.9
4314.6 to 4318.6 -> 13.1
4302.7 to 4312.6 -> 13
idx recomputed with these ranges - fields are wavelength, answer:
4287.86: 12.7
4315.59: 13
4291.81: 12.7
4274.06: 13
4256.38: 13.6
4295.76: 12.3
